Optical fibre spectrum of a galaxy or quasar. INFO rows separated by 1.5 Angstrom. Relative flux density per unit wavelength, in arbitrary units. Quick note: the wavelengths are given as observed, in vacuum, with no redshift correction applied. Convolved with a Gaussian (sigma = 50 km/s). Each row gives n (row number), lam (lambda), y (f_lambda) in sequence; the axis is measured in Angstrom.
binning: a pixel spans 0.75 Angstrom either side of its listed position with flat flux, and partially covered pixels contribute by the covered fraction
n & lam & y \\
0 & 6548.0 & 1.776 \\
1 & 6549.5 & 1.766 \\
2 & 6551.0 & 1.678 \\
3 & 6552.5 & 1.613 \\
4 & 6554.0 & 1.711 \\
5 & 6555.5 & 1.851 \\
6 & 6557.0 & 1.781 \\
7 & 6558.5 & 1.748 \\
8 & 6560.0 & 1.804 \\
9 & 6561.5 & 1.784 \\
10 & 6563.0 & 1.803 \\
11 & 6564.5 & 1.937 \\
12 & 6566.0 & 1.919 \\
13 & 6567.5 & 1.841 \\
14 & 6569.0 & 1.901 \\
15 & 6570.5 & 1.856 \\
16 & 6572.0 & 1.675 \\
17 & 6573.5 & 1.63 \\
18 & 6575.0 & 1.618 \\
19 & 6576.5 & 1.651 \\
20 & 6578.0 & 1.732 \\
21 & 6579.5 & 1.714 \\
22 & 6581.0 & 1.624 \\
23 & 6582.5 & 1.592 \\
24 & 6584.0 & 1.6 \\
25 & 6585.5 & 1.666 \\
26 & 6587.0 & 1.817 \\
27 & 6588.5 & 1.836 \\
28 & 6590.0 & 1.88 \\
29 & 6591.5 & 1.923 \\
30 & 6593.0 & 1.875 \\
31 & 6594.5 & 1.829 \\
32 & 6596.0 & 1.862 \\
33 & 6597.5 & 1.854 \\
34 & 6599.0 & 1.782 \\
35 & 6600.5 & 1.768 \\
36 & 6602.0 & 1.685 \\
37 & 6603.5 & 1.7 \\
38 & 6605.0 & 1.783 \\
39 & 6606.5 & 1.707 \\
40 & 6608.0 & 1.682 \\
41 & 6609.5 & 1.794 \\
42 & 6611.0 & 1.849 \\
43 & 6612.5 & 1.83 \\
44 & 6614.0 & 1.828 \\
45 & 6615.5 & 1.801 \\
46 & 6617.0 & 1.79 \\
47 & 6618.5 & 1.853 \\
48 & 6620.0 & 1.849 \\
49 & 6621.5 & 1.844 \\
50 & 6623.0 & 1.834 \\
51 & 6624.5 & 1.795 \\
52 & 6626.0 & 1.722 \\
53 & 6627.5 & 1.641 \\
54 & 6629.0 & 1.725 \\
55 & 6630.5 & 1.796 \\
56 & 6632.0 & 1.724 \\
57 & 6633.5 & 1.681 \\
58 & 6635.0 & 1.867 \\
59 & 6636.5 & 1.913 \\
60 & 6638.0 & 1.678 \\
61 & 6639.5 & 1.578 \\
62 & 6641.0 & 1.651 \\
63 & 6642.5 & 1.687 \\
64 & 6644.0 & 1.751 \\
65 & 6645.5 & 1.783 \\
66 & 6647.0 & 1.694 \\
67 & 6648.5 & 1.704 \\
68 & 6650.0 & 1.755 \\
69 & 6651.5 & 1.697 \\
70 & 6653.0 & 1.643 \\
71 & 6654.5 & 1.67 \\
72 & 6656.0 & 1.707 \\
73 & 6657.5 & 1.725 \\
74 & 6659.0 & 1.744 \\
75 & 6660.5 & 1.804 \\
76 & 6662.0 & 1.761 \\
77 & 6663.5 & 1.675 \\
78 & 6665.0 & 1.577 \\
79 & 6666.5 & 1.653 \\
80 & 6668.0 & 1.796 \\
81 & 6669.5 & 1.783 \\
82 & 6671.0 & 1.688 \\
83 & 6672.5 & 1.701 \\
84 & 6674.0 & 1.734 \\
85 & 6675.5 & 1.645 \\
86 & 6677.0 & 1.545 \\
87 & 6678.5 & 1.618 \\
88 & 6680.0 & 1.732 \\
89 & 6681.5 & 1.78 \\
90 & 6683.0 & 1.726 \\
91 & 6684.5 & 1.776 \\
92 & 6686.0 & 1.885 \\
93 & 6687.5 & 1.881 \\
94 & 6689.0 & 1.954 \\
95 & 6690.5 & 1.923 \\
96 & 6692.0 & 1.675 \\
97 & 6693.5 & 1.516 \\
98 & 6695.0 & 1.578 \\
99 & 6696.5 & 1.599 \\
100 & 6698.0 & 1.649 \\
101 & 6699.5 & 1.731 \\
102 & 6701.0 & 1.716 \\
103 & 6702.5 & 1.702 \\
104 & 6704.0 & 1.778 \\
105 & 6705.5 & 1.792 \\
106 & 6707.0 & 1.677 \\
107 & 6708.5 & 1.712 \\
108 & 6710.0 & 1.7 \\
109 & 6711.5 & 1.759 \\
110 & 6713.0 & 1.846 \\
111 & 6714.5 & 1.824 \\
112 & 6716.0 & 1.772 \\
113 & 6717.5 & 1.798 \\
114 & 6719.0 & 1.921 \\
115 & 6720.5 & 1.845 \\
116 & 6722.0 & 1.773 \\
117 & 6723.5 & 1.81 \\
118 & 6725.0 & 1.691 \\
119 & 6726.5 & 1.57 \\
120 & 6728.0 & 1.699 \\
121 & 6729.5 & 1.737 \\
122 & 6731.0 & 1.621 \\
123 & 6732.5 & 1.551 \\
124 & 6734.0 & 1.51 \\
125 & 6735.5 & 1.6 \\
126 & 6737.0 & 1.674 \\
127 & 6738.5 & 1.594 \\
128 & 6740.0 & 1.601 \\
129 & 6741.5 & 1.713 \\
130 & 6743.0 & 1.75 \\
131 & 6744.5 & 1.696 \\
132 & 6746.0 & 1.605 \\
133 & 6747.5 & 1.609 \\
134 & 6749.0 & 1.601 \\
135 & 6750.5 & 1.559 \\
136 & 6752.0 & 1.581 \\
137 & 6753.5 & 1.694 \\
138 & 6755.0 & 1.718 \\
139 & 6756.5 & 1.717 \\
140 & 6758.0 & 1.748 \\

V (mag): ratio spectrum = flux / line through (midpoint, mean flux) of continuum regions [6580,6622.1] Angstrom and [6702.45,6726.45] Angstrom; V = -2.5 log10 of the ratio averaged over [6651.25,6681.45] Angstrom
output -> 0.049 mag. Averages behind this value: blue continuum 1.78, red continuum 1.77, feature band 1.7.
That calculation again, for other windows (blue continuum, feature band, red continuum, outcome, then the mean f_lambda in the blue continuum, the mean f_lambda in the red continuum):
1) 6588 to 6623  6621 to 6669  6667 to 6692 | 0.03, 1.81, 1.76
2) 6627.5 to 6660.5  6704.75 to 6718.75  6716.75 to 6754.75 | -0.05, 1.72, 1.67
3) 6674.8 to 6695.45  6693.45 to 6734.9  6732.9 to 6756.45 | -0.02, 1.73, 1.63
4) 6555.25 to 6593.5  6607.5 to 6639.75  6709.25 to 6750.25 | -0.02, 1.77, 1.7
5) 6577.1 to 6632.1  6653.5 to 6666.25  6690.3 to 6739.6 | 0.02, 1.77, 1.7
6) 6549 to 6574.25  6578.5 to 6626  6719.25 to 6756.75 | -0.02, 1.78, 1.66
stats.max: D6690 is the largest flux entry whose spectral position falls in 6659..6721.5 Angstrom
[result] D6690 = 1.954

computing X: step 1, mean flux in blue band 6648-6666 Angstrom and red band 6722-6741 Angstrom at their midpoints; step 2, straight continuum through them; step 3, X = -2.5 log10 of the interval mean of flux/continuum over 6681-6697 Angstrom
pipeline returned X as -0.05 mag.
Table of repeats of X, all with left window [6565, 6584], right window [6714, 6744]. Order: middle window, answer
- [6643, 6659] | 0.00 mag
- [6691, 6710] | 0.02 mag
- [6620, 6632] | -0.03 mag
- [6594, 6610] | -0.03 mag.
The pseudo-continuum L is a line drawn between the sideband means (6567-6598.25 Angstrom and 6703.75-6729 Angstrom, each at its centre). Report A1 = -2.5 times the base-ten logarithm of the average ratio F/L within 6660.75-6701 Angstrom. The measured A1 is 0.03 mag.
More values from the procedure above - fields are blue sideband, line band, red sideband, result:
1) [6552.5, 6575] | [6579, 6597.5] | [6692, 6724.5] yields 0.005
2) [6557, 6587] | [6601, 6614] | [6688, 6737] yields -0.012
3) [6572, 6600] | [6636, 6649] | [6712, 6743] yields 0.013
